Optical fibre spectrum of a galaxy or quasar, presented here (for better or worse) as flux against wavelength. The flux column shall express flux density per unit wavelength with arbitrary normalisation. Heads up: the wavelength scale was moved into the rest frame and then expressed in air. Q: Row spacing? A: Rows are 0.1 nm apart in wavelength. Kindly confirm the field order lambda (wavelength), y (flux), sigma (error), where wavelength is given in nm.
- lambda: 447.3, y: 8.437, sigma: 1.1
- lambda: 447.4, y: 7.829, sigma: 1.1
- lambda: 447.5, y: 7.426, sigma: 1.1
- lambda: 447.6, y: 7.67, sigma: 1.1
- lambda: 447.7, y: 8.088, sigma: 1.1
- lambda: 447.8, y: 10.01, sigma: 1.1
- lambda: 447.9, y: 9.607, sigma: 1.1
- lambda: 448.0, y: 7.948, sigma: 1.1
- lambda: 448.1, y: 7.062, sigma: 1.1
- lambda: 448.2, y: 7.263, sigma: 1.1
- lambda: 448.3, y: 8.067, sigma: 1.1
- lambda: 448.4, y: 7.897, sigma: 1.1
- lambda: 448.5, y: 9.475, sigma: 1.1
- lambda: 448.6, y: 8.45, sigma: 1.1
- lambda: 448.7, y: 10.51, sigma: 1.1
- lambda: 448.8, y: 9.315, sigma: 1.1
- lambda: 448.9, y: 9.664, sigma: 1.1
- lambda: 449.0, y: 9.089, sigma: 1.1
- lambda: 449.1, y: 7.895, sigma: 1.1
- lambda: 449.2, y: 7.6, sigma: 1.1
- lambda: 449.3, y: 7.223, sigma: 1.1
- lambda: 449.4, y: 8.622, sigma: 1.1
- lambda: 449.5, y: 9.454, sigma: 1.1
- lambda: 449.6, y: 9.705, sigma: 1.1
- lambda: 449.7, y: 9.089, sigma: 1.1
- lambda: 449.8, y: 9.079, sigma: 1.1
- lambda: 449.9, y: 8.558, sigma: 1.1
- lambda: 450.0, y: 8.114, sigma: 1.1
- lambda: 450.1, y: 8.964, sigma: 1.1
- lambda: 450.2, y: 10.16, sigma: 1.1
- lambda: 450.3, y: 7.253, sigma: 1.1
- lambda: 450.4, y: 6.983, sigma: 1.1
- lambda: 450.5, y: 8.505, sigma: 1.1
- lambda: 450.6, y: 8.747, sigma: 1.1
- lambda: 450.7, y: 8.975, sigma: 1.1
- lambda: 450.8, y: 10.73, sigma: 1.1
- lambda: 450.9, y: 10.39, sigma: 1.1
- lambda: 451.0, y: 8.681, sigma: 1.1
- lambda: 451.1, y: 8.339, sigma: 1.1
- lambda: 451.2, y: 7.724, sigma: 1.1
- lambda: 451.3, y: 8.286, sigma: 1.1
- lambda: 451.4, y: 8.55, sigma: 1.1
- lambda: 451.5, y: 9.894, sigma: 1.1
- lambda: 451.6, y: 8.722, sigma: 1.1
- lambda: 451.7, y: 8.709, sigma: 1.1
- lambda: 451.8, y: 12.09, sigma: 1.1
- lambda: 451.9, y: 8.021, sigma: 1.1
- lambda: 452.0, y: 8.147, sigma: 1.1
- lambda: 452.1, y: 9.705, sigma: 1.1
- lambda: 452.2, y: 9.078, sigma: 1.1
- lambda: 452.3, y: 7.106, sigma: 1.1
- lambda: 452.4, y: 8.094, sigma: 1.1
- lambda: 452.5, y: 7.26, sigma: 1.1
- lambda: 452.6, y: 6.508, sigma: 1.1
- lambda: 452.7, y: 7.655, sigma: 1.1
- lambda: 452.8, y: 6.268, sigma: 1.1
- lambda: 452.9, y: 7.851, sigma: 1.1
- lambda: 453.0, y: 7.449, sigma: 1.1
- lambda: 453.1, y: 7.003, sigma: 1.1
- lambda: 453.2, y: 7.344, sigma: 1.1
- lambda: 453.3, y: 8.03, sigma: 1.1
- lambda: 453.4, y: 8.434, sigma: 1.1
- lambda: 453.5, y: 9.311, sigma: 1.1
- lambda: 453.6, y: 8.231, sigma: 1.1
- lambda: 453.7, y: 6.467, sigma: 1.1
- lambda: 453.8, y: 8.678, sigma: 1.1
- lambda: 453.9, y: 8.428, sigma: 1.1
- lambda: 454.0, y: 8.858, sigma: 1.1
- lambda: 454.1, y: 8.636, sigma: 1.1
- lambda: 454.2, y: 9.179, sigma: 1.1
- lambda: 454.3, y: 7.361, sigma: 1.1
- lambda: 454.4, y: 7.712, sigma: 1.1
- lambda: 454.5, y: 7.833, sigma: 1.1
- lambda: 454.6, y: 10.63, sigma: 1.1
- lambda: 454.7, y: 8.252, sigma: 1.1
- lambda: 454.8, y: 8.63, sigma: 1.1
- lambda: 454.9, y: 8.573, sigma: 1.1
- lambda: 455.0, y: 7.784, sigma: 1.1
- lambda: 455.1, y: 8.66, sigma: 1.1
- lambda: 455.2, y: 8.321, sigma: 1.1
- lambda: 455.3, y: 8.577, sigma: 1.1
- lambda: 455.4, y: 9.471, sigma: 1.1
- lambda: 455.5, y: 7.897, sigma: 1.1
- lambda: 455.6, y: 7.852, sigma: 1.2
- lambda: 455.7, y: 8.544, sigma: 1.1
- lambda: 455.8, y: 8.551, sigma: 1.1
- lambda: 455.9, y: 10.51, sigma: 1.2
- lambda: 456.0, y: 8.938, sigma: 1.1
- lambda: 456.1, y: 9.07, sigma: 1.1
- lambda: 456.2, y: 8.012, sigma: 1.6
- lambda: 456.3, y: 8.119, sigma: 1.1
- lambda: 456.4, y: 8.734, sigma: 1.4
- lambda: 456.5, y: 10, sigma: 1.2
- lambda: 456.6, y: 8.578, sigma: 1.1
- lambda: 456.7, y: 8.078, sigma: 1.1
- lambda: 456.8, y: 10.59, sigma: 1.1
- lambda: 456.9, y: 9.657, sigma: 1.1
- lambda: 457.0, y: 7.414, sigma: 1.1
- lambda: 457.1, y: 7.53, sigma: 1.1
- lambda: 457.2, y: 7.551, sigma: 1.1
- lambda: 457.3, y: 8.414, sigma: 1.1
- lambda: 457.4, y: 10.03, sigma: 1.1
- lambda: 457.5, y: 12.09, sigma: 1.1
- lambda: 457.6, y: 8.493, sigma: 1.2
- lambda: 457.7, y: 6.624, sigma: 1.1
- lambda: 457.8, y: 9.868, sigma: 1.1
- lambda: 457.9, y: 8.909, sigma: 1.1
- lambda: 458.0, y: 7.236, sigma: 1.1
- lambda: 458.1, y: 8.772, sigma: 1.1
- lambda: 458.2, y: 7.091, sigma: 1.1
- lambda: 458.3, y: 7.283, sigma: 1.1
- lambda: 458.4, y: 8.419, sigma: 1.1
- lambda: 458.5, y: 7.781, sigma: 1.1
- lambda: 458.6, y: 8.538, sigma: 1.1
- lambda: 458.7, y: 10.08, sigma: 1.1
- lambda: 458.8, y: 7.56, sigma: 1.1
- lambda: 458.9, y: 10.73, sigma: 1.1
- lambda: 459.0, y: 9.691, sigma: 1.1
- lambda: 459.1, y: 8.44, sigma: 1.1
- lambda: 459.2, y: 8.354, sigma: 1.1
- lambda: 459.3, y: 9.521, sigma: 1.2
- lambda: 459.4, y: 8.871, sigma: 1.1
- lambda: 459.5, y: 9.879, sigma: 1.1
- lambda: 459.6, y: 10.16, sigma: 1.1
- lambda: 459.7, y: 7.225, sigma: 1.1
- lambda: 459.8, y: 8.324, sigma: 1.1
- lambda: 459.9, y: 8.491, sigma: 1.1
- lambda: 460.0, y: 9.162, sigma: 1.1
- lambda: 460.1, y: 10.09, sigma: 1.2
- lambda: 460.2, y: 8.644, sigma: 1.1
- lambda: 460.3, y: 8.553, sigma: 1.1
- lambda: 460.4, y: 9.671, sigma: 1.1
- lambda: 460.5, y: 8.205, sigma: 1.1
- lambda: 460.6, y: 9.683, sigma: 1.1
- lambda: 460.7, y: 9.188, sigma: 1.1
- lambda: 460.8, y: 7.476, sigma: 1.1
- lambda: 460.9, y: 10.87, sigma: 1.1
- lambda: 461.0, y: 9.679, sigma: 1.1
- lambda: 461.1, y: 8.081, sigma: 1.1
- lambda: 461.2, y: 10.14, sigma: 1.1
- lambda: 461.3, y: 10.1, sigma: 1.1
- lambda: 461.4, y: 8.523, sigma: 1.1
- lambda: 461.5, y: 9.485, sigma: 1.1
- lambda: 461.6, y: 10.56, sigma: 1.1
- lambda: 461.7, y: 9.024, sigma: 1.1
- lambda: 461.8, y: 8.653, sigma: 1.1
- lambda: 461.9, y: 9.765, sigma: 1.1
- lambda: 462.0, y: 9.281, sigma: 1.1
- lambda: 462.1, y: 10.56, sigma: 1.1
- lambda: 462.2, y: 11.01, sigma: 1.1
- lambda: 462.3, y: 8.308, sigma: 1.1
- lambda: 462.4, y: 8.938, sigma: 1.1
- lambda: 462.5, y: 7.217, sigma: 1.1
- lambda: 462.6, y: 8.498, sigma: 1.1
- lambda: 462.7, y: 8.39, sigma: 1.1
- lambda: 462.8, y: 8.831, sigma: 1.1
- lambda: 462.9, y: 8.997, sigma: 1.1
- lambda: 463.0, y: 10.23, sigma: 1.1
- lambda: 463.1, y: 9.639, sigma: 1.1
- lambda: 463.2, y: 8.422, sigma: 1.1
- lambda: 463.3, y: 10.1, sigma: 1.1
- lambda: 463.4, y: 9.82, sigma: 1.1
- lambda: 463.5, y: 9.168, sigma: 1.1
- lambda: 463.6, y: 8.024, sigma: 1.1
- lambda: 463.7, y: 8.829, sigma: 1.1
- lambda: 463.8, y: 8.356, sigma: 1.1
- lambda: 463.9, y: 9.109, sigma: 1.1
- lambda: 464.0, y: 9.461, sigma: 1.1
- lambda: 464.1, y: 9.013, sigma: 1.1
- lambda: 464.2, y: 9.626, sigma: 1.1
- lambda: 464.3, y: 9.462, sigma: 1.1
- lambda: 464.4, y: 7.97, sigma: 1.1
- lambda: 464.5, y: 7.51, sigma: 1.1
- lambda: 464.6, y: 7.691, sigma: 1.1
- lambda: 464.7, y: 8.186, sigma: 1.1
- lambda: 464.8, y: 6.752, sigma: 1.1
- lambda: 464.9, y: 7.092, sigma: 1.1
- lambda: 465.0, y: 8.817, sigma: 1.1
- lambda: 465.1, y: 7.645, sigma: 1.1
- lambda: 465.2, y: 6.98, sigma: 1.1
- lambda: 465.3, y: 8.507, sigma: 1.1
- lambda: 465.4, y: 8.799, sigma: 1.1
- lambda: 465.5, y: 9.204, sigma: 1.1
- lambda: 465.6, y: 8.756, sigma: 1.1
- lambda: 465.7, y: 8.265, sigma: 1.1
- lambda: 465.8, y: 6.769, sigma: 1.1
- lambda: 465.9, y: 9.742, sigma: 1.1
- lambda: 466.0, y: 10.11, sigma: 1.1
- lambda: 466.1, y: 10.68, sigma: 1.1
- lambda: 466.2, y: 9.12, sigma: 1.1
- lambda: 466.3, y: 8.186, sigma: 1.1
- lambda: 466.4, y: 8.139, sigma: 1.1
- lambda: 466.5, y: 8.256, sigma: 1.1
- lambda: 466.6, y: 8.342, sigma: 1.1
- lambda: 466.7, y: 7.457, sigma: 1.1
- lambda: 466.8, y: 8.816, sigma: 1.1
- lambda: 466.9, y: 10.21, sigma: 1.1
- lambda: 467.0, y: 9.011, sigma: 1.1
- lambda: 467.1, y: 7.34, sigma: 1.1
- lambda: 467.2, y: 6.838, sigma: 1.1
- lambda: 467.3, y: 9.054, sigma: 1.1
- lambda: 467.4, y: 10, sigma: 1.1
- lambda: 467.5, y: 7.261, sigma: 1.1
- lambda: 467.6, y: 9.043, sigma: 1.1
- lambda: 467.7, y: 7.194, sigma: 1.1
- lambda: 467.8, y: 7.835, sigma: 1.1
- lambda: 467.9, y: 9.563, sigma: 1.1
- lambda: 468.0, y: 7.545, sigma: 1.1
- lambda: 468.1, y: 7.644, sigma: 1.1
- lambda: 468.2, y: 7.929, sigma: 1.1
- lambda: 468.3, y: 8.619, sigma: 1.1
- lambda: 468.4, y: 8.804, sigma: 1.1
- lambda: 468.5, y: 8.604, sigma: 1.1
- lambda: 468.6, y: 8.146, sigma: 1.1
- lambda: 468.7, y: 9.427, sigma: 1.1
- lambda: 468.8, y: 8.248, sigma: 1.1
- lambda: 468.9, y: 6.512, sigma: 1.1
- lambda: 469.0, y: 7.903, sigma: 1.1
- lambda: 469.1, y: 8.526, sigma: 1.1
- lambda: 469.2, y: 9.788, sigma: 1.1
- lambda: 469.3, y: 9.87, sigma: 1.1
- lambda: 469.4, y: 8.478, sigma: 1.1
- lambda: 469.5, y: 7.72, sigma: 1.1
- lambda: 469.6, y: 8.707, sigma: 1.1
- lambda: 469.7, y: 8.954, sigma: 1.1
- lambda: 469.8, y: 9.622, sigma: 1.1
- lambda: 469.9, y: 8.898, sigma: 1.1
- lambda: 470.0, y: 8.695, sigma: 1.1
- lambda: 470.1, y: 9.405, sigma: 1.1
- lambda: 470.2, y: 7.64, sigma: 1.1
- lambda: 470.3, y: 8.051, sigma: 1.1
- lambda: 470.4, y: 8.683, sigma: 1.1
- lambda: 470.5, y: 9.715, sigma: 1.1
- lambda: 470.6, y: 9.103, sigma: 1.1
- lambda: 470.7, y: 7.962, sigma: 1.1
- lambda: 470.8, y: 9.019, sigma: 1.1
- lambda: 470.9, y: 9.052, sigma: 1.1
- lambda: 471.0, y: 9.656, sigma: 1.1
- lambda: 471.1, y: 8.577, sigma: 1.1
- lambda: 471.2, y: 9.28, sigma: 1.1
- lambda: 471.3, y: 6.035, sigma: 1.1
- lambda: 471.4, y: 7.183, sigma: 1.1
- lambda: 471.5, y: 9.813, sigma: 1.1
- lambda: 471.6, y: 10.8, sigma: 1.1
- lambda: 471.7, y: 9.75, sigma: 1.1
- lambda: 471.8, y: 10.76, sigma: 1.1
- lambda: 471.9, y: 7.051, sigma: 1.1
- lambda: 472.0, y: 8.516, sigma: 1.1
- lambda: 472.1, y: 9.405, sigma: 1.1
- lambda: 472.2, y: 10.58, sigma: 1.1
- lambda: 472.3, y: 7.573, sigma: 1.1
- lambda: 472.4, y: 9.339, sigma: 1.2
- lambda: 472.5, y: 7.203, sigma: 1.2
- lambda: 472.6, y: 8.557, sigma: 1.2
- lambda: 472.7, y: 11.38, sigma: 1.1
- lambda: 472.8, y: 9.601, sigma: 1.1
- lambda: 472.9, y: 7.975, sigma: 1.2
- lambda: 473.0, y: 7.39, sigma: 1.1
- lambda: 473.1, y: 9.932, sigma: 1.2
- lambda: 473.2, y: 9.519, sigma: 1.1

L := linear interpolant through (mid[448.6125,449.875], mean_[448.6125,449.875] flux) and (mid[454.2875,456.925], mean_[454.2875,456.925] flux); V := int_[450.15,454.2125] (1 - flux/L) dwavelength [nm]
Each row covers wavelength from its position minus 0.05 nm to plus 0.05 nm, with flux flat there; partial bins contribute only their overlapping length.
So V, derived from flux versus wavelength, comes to 0.20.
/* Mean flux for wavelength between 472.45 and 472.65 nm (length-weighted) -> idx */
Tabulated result 7.88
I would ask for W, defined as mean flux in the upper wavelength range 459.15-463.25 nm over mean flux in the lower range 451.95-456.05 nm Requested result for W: 1.1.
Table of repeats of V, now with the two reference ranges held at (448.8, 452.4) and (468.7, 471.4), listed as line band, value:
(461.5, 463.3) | -0.11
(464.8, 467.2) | 0.05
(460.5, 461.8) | -0.09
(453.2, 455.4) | 0.09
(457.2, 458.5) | 0.03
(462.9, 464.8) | -0.04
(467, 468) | 0.05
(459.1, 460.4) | -0.04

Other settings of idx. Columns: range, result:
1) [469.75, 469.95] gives 9.26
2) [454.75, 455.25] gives 8.39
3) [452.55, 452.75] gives 7.08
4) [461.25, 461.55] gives 9.37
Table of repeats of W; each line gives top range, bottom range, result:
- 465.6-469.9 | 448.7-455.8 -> 1.01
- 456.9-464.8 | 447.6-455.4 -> 1.05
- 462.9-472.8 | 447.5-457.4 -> 1.02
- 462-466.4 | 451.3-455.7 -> 1.05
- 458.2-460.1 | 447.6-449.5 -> 1.03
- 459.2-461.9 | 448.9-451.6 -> 1.05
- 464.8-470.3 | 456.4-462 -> 0.95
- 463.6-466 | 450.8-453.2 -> 1.01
